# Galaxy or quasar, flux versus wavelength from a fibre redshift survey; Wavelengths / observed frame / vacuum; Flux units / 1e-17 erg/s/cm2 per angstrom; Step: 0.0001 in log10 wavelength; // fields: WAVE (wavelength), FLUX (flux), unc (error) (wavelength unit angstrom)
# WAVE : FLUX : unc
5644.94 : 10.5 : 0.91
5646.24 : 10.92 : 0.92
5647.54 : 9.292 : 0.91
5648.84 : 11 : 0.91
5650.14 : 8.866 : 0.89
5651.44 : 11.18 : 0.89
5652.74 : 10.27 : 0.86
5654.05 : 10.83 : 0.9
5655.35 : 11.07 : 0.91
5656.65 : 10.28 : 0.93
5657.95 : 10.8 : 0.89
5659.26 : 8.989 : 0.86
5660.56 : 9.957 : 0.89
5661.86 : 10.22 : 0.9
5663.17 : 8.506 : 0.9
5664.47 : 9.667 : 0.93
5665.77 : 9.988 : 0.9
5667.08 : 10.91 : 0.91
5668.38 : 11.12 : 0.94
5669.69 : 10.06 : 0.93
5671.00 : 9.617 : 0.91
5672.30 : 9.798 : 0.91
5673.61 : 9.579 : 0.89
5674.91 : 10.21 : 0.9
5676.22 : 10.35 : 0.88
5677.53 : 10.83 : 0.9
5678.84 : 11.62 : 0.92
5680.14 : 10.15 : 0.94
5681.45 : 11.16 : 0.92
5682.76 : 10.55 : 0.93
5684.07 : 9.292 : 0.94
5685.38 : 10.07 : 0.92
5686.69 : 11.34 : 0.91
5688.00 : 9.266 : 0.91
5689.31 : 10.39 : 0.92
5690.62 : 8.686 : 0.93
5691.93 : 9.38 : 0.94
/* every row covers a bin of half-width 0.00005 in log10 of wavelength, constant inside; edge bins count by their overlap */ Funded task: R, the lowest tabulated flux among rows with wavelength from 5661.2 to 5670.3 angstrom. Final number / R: 8.506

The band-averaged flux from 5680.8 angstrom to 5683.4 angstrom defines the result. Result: 10.8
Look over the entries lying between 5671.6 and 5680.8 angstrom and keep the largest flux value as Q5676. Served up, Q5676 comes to 11.62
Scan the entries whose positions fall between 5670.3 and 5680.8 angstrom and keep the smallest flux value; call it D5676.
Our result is 9.579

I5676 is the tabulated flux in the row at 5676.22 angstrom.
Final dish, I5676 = 10.35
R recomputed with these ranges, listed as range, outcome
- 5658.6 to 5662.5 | 8.989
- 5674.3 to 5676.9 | 10.21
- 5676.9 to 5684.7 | 9.292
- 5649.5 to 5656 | 8.866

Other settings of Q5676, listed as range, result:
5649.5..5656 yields 11.18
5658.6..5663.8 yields 10.22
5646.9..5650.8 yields 11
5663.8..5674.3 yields 11.12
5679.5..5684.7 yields 11.16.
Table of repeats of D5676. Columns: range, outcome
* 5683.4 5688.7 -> 9.266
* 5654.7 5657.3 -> 10.28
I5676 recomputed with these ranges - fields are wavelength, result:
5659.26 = 8.989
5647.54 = 9.292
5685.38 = 10.07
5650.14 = 8.866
